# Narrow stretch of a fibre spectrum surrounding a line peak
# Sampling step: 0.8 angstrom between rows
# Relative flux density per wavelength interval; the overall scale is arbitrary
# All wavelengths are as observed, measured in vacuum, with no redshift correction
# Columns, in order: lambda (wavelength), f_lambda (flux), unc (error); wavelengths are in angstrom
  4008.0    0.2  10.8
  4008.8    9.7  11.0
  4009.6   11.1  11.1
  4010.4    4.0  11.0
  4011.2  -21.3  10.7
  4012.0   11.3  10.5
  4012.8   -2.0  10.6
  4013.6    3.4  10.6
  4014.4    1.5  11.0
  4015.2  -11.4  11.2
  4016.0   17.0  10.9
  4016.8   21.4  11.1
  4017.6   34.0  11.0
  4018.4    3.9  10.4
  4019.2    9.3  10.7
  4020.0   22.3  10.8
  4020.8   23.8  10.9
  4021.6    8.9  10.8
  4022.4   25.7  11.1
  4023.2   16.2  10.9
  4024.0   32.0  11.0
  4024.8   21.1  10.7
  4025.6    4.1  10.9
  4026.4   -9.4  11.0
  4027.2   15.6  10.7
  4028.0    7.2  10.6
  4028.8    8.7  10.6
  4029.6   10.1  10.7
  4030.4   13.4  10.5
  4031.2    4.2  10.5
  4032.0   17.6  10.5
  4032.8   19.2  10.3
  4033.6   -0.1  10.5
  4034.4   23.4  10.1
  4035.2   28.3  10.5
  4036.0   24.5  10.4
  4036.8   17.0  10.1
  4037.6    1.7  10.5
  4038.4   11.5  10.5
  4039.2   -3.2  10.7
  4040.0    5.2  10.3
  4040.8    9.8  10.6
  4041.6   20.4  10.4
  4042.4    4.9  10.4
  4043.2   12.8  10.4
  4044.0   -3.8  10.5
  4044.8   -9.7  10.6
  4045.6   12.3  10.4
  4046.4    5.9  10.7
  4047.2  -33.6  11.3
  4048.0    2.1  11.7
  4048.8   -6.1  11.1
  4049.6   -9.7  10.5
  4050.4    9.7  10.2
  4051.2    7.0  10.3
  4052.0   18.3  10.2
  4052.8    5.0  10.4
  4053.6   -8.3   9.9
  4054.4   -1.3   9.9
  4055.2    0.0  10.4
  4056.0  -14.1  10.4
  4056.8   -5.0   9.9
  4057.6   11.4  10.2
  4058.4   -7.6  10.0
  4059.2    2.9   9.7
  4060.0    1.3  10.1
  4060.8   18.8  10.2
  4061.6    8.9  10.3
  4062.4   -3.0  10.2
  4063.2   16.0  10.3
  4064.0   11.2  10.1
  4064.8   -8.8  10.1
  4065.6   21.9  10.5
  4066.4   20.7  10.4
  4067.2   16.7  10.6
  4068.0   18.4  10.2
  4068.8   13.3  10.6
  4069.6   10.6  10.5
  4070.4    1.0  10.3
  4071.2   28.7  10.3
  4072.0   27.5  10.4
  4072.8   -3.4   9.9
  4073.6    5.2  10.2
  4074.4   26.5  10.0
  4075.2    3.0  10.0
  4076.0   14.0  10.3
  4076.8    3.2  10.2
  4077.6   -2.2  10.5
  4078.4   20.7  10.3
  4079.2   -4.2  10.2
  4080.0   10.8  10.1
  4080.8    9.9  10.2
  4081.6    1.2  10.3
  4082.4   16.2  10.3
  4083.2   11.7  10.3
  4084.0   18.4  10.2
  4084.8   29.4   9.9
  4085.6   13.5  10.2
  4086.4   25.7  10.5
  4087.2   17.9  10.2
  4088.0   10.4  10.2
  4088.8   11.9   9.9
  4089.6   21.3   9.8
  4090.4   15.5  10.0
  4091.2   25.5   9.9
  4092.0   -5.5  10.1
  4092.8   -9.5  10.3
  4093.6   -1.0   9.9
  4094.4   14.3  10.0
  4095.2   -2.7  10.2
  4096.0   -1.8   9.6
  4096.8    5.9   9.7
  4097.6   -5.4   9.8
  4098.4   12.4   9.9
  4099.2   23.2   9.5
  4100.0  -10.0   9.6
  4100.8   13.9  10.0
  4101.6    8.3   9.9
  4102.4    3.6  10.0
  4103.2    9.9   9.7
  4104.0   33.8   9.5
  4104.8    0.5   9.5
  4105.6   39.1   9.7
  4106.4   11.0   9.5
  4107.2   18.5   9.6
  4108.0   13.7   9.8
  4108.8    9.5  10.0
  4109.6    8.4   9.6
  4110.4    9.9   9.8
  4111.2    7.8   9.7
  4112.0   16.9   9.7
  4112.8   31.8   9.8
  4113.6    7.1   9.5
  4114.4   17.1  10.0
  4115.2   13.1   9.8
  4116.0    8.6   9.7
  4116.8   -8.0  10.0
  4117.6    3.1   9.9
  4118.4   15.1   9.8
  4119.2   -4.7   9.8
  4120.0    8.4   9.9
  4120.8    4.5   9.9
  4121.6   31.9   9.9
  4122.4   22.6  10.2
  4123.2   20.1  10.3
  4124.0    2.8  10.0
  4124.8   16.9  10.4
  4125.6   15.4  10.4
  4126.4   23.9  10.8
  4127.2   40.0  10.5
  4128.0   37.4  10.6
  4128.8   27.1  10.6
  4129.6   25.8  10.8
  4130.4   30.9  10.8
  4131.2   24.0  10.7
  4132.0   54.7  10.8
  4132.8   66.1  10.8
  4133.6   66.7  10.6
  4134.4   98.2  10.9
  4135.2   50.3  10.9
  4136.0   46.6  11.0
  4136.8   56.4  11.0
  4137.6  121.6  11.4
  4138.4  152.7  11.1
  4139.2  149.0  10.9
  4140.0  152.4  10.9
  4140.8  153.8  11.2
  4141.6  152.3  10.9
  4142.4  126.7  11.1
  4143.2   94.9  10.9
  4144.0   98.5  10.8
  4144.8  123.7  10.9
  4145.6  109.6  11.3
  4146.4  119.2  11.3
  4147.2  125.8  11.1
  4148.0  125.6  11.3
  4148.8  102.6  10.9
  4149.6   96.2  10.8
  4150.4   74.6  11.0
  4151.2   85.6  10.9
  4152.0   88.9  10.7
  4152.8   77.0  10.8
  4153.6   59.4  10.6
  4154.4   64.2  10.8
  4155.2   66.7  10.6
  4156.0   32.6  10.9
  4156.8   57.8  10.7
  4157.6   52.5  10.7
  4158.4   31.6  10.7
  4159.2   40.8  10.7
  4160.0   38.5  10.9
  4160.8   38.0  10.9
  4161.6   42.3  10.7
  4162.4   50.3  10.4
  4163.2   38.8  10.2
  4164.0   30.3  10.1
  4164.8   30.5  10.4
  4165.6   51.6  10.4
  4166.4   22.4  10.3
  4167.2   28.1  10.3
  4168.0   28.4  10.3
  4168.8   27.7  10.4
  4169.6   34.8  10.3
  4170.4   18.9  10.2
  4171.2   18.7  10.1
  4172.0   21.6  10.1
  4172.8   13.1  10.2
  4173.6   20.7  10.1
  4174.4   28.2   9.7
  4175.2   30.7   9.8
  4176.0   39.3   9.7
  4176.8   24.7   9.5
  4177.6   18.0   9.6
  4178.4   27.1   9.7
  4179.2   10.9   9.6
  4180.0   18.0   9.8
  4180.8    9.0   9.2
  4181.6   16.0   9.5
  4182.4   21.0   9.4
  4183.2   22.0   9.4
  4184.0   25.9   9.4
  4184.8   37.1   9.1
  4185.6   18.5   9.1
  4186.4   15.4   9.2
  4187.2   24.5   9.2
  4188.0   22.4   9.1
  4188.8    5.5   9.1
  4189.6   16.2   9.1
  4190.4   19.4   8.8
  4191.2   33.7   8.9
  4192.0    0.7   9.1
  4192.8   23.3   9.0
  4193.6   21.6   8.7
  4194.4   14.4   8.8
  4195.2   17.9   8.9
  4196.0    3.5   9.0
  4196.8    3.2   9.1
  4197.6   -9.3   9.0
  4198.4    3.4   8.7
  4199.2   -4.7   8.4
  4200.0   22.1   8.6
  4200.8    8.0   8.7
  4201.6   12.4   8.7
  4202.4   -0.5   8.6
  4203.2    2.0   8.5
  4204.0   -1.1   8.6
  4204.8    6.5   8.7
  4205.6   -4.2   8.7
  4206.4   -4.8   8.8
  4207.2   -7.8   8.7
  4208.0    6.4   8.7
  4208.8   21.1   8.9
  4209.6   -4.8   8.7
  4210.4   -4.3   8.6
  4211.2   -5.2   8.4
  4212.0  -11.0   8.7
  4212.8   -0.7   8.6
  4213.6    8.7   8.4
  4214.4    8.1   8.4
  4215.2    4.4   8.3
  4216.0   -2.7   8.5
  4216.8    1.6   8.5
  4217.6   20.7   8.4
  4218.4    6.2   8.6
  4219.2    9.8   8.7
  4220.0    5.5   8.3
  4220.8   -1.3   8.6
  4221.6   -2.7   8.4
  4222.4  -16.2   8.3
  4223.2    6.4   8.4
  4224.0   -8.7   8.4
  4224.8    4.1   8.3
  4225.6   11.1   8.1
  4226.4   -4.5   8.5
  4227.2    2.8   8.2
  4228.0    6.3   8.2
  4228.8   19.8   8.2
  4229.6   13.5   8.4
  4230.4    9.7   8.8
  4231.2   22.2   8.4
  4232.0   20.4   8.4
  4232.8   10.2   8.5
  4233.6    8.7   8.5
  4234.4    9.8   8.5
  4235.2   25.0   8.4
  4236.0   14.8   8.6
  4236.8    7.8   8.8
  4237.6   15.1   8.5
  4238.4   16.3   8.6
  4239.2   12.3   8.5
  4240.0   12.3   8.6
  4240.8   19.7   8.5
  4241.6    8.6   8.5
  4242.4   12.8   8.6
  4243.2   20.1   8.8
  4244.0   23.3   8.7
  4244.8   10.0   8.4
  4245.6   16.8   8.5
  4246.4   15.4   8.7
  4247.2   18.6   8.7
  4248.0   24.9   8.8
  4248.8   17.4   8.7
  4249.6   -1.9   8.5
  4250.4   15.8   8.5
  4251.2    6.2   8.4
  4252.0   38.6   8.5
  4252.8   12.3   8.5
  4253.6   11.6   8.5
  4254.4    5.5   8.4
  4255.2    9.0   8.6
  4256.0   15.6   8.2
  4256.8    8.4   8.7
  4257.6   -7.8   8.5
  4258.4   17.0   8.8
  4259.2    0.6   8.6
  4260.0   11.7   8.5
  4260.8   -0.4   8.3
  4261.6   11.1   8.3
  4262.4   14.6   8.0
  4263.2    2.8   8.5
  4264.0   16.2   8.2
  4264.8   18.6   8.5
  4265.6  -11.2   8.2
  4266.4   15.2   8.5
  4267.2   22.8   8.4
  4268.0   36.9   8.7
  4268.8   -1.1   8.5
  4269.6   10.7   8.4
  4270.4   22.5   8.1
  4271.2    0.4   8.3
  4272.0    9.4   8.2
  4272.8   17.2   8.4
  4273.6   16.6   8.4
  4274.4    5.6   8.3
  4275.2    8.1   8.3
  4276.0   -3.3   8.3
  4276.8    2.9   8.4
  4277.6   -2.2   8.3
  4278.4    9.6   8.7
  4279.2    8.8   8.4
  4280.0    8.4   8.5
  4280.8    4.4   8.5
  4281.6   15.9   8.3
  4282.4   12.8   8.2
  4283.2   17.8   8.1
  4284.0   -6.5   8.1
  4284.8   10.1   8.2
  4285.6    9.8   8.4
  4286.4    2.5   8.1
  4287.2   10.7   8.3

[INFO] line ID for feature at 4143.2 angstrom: Lyman alpha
